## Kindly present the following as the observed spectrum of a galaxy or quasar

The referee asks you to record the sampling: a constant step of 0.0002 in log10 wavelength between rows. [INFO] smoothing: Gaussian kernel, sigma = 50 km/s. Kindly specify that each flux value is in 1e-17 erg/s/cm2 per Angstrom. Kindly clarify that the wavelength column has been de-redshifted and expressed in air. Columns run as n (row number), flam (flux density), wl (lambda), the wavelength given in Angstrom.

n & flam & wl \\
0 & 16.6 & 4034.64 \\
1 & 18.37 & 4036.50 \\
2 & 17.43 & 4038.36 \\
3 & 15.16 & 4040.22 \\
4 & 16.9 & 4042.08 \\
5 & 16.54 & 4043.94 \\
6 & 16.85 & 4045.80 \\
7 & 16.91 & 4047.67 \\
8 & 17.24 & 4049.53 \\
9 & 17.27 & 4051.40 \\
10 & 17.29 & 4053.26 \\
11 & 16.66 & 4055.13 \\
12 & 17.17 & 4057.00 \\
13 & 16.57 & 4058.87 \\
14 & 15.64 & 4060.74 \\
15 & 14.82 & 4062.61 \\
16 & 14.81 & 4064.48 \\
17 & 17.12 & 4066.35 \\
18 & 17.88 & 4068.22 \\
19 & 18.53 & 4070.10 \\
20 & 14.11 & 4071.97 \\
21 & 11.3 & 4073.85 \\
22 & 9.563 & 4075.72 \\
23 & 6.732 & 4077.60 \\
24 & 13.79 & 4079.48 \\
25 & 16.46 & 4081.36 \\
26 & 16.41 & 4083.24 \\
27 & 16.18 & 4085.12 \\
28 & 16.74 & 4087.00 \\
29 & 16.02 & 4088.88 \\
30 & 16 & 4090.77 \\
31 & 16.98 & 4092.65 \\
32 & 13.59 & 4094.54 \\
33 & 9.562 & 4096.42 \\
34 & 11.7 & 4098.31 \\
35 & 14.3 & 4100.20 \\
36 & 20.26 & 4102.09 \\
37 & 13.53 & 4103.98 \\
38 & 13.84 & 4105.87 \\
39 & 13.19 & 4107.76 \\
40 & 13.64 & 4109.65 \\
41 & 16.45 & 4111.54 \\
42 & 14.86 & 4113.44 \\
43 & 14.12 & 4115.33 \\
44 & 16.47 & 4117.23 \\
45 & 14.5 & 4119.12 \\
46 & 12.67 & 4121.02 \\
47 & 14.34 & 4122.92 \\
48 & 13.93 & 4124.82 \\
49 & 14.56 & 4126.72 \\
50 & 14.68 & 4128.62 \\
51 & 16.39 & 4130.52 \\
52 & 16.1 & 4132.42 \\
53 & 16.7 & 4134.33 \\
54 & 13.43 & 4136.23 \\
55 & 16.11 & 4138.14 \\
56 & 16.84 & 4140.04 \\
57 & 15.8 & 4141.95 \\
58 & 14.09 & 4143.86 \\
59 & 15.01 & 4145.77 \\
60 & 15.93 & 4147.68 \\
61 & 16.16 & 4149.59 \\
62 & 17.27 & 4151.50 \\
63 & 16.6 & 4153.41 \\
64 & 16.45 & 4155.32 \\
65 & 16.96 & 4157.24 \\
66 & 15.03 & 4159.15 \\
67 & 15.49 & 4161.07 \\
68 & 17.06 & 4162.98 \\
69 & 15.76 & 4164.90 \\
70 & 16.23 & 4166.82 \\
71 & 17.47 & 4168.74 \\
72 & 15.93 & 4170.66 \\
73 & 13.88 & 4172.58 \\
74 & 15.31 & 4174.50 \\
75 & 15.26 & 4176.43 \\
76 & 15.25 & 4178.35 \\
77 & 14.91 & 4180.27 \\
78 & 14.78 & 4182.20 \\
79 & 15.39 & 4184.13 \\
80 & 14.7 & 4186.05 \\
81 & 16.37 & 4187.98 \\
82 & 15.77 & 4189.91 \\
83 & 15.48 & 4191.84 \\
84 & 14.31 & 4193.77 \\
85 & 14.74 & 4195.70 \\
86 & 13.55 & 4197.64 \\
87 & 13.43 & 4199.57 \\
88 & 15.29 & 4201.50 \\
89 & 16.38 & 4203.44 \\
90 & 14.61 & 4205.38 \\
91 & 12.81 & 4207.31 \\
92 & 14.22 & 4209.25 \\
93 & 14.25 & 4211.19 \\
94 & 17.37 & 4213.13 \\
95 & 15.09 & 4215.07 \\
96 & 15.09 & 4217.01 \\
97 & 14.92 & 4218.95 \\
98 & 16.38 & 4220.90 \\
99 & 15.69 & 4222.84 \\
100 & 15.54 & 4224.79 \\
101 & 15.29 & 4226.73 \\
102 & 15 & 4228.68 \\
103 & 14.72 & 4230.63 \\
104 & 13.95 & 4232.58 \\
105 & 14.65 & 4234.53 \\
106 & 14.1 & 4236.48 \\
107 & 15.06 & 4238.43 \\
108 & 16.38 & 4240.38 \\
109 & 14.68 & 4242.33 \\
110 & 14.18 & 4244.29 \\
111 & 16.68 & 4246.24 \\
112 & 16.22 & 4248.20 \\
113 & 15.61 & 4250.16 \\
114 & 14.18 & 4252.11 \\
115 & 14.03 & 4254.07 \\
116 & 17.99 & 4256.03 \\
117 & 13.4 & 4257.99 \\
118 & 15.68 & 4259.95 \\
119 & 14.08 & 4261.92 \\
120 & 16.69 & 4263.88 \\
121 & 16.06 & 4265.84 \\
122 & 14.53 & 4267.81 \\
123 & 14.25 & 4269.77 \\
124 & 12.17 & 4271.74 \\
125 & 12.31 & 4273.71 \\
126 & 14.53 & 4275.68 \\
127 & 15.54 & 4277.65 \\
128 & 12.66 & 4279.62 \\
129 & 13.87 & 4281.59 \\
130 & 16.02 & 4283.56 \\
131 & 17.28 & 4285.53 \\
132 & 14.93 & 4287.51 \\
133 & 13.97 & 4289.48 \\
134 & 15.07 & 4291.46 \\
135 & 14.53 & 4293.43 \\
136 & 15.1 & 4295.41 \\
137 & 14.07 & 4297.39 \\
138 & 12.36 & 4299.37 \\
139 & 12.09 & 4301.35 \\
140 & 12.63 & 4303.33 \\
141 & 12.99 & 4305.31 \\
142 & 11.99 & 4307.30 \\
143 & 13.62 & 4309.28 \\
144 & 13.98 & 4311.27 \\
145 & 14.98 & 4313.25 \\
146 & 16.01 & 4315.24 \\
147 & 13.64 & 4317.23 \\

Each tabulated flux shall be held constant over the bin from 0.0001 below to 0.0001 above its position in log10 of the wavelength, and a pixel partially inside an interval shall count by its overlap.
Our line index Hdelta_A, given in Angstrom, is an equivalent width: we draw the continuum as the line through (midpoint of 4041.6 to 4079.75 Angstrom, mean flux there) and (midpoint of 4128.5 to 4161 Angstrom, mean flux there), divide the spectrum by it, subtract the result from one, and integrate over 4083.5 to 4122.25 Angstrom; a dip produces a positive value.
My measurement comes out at 2.2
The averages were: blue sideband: 15.4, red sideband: 15.9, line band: 14.8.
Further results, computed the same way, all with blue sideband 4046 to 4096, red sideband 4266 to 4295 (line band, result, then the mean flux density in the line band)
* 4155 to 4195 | -1.73 Angstrom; 15.6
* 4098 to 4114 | 0.52 Angstrom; 14.7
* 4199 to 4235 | -0.62 Angstrom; 15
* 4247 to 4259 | -0.56 Angstrom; 15.3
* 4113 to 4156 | -0.65 Angstrom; 15.4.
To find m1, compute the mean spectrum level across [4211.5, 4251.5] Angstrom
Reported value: 15.3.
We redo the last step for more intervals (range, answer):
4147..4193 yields 15.8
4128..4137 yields 15.5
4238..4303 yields 14.7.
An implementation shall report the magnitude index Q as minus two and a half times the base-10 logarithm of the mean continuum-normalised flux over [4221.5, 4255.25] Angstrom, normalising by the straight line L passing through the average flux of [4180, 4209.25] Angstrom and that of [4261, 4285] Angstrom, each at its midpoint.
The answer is -0.04 mag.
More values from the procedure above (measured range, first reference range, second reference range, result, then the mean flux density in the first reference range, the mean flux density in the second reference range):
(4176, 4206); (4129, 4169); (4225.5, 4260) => 0.04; 16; 15.1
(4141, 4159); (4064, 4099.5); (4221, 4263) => -0.09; 14.4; 15.1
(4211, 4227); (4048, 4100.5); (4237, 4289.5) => -0.04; 15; 14.9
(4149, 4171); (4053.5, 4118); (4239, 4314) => -0.12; 14.9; 14.5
